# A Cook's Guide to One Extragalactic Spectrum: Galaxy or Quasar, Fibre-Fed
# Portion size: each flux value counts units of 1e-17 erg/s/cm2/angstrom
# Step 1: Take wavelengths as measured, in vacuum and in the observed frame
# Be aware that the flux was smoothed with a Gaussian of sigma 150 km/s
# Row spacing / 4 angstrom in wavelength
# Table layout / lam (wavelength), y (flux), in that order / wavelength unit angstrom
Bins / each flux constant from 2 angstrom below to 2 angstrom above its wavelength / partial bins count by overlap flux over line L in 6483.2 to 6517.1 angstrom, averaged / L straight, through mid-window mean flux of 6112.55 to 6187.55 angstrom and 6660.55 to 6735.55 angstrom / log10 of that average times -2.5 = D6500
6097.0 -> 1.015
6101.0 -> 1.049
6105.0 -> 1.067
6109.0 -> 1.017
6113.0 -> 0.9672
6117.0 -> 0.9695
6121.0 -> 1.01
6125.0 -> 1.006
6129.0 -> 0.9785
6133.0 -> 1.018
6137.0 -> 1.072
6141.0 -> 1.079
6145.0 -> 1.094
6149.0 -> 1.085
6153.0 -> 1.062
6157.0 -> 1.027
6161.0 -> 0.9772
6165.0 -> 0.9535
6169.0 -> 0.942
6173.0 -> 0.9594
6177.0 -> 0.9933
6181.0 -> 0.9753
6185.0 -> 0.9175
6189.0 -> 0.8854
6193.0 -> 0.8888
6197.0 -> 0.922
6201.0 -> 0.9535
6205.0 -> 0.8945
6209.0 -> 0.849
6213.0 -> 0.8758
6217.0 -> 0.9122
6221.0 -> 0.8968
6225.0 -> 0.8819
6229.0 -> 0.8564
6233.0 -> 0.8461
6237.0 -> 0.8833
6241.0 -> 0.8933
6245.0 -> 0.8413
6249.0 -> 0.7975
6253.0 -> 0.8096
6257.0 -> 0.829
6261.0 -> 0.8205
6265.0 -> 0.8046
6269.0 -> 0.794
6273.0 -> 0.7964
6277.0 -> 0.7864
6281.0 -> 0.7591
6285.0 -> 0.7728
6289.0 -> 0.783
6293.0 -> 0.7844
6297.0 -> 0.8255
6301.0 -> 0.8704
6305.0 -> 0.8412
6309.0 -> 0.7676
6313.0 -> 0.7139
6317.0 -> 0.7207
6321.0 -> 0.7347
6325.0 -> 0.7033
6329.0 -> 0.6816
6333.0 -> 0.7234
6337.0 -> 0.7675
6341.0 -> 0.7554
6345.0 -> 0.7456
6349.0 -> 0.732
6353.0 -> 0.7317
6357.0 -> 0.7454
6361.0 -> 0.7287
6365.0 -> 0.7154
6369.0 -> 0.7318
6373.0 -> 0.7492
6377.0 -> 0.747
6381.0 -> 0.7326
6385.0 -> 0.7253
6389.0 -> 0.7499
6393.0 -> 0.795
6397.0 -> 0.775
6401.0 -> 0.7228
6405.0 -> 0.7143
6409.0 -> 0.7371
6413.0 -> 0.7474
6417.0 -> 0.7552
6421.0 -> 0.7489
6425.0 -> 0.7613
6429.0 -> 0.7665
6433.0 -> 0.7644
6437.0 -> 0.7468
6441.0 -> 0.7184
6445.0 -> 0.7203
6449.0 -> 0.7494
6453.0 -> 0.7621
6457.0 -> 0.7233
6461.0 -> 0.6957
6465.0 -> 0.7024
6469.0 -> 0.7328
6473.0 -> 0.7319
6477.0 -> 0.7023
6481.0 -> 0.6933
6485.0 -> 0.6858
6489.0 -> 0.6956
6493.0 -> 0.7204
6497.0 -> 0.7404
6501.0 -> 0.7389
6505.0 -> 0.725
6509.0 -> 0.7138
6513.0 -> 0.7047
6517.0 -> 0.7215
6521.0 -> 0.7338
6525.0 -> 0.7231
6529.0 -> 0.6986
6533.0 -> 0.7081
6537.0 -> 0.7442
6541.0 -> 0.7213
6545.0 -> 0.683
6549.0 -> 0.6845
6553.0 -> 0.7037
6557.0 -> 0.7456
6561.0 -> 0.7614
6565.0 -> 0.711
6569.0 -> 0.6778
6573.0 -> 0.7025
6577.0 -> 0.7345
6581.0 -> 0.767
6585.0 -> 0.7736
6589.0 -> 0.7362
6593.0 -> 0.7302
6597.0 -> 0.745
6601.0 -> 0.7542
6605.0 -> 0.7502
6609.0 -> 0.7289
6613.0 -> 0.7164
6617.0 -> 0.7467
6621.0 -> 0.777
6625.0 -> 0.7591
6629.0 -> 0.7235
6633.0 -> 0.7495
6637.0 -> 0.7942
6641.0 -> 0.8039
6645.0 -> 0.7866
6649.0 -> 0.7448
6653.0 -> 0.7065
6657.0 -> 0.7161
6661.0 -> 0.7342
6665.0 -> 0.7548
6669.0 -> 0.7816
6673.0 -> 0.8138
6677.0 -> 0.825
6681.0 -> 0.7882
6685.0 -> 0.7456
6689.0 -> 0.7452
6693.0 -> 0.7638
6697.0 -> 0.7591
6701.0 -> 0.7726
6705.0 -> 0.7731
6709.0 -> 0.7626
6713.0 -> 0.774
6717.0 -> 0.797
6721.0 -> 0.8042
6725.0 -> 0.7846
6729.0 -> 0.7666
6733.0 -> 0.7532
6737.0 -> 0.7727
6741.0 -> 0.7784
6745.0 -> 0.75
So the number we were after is 0.20 mag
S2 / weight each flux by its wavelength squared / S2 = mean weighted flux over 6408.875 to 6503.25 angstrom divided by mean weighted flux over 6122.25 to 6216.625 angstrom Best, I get 0.8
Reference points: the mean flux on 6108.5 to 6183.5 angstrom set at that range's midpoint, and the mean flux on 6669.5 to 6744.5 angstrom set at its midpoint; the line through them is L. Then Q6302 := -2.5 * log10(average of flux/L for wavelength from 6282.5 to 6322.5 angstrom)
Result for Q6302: 0.21 mag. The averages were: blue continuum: 1.01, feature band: 0.782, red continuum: 0.776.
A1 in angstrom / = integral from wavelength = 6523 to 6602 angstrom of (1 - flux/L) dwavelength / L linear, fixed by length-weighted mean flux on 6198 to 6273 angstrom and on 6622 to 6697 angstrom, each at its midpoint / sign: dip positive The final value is 6.00 angstrom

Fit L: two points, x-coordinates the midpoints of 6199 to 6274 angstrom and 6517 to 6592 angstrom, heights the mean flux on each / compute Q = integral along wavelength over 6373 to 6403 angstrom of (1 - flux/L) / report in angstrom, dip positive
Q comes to 1.6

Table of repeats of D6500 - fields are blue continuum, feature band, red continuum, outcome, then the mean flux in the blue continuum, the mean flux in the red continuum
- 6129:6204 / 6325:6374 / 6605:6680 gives 0.22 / 0.988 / 0.759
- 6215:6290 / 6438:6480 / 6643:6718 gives 0.11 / 0.83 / 0.765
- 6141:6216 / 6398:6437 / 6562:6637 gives 0.12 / 0.961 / 0.74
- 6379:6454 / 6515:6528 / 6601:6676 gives 0.04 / 0.747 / 0.756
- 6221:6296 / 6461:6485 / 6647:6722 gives 0.12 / 0.821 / 0.766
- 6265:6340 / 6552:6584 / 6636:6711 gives 0.06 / 0.769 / 0.767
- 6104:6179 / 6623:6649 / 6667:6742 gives 0.05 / 1.01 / 0.777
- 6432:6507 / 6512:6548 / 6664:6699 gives 0.03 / 0.723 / 0.776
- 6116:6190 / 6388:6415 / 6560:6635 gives 0.14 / 1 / 0.739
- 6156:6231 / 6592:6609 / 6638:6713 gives 0.07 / 0.923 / 0.766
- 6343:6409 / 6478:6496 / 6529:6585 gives 0.04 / 0.74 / 0.72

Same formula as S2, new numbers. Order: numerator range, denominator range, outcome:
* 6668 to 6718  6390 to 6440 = 1.12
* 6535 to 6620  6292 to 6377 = 1.05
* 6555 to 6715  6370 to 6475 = 1.09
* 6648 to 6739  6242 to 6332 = 1.11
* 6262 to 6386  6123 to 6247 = 0.84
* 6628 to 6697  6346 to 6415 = 1.13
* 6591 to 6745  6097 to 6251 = 0.93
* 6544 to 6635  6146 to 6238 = 0.89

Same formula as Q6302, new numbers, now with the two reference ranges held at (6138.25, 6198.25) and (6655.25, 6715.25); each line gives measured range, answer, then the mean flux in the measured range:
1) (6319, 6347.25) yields 0.25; 0.73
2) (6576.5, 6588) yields 0.07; 0.76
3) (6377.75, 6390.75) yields 0.21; 0.737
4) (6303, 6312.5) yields 0.17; 0.79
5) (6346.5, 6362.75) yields 0.23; 0.735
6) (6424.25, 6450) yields 0.17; 0.746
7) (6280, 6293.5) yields 0.20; 0.775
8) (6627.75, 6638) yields 0.05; 0.754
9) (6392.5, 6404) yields 0.18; 0.756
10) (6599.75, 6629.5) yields 0.07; 0.745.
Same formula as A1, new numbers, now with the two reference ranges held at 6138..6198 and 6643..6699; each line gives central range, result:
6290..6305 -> 1.66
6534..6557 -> 3.01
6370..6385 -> 2.57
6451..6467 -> 2.54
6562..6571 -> 1.19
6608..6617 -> 0.69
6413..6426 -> 1.80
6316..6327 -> 2.38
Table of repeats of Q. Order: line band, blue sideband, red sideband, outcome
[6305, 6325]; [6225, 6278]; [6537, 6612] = 1.69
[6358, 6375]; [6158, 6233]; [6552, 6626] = 2.18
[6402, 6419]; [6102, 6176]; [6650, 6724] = 2.96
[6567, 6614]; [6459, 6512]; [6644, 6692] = 0.38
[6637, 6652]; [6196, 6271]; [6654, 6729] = 0.09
